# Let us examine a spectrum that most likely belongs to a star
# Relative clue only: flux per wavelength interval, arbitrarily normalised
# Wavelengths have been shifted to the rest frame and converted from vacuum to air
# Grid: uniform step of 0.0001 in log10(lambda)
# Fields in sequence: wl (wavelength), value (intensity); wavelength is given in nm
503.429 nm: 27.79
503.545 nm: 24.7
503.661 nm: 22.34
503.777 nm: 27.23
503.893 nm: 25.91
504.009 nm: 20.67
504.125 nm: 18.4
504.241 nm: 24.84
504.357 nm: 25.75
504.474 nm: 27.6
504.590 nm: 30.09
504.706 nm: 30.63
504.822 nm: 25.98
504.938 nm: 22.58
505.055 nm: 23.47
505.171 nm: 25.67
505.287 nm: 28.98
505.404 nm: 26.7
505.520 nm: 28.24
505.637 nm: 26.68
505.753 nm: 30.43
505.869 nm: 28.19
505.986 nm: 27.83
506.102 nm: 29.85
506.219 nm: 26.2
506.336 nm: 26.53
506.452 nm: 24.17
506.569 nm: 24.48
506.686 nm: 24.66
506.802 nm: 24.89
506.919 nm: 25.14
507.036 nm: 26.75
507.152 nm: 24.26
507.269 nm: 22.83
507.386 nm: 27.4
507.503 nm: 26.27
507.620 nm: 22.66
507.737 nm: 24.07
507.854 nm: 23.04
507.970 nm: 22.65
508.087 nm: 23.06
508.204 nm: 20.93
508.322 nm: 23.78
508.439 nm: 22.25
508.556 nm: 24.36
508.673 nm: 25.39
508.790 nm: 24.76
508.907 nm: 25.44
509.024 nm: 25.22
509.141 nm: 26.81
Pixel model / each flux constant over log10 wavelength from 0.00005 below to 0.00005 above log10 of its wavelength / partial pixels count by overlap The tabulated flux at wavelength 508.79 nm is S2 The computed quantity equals 24.76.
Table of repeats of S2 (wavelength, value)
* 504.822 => 25.98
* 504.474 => 27.6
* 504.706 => 30.63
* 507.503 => 26.27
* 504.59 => 30.09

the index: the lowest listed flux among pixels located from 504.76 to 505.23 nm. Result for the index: 22.58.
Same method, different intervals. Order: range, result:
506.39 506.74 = 24.17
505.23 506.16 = 26.68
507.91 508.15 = 22.65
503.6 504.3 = 18.4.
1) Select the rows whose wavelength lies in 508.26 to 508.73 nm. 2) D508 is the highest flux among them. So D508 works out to 25.39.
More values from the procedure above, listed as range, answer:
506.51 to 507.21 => 26.75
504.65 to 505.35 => 30.63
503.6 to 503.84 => 27.23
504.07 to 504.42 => 25.75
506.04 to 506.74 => 29.85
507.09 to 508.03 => 27.4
